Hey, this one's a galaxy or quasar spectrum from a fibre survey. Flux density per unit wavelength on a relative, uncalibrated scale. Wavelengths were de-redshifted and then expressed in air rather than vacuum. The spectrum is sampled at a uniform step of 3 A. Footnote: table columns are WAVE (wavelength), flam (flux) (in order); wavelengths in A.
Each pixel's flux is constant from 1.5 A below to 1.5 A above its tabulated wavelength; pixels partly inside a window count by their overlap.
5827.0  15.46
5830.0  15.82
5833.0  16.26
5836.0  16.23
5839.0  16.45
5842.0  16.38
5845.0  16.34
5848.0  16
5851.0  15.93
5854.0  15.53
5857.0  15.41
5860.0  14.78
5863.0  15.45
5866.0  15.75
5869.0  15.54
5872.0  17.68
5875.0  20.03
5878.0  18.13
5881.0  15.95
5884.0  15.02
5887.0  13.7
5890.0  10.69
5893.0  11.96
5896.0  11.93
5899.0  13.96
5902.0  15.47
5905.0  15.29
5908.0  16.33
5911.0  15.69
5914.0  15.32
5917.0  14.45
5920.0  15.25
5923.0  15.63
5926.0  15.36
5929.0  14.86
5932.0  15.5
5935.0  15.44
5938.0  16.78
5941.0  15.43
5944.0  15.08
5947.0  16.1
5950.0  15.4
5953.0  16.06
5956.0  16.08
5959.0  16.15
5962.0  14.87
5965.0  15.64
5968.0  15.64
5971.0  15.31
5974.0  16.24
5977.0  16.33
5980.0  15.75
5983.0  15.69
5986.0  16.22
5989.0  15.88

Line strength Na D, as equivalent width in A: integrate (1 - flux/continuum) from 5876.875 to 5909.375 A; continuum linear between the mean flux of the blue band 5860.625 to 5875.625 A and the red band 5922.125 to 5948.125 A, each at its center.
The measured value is 3.7 A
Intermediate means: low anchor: 16.6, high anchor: 15.6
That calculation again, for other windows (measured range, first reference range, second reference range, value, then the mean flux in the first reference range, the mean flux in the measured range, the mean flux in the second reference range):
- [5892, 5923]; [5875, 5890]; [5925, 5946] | 1.8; 15.6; 14.7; 15.5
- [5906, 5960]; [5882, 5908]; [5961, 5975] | -3.5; 13.7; 15.6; 15.5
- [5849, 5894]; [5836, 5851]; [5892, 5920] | 0.1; 16.2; 15.5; 14.6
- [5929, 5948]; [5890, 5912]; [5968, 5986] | -0.9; 14.1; 15.6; 15.9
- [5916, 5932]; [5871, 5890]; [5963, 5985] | 0.9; 16.2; 15.2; 15.8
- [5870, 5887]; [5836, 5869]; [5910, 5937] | -1.5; 15.8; 17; 15.3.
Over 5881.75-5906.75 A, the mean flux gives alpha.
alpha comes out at 13.6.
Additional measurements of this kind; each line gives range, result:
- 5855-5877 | 16.4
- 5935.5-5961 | 15.8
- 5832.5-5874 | 16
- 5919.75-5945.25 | 15.5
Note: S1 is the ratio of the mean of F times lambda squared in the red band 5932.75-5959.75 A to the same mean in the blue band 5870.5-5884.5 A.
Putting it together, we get 0.92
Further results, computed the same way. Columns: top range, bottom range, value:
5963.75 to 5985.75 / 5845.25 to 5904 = 1.08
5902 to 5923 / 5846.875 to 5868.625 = 1.01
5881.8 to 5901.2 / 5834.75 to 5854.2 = 0.82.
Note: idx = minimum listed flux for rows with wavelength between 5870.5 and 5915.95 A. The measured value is 10.69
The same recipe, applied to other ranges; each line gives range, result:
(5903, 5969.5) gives 14.45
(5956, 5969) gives 14.87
